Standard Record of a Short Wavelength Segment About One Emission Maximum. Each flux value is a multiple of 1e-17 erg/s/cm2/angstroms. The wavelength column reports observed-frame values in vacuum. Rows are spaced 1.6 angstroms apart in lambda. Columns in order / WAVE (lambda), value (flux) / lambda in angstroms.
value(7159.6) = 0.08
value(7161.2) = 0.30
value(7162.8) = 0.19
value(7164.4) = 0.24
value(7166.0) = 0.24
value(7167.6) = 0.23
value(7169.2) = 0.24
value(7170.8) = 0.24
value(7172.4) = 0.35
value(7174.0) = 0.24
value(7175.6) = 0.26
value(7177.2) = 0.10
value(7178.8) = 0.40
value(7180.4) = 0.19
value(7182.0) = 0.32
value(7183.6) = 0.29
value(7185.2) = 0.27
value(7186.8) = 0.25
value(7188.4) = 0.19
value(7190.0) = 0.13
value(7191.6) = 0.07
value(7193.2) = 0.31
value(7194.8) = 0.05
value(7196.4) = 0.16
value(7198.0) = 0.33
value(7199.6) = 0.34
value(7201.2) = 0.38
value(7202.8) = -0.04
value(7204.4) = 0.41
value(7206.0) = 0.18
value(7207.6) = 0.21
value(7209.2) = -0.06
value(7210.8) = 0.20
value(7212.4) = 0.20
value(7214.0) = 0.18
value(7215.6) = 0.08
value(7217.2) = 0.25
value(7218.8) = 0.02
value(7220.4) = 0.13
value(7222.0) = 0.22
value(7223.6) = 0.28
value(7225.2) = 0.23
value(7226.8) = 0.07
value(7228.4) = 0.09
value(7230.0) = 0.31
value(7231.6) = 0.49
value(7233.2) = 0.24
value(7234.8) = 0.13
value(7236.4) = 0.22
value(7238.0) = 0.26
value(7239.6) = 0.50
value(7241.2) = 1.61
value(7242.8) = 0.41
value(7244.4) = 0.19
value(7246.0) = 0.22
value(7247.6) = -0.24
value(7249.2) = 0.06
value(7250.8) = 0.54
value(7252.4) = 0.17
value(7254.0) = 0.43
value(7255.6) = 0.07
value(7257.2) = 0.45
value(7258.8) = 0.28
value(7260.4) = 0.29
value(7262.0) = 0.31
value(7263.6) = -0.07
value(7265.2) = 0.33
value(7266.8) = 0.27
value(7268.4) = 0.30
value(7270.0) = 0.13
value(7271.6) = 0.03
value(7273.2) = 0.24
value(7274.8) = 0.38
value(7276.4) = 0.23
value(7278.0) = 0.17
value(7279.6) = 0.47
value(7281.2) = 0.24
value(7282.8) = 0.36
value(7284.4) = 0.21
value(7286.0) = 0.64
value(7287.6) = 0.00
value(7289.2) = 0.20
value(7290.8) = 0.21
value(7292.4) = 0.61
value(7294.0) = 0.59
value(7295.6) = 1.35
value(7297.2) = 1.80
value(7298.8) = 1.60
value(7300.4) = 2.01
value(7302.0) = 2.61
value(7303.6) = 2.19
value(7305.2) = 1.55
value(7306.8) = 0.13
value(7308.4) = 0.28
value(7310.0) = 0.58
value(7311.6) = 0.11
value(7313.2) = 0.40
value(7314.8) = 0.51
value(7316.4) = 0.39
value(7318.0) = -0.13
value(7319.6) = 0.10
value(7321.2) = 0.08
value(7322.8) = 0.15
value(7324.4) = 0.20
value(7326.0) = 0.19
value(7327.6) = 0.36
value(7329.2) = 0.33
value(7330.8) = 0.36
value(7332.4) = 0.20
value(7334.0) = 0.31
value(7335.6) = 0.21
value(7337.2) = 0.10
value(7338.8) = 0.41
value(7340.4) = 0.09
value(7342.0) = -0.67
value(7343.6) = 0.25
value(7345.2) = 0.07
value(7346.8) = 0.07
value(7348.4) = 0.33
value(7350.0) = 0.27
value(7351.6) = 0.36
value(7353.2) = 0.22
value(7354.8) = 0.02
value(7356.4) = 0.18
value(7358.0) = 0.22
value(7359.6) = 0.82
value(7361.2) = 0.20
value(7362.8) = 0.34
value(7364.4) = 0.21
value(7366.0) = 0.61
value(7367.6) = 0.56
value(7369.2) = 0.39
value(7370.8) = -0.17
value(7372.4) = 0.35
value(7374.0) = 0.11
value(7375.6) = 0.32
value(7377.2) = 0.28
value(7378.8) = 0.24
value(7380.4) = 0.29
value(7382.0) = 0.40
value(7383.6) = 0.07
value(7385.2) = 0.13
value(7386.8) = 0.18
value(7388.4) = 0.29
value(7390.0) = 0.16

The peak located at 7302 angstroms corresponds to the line [O II] 3727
